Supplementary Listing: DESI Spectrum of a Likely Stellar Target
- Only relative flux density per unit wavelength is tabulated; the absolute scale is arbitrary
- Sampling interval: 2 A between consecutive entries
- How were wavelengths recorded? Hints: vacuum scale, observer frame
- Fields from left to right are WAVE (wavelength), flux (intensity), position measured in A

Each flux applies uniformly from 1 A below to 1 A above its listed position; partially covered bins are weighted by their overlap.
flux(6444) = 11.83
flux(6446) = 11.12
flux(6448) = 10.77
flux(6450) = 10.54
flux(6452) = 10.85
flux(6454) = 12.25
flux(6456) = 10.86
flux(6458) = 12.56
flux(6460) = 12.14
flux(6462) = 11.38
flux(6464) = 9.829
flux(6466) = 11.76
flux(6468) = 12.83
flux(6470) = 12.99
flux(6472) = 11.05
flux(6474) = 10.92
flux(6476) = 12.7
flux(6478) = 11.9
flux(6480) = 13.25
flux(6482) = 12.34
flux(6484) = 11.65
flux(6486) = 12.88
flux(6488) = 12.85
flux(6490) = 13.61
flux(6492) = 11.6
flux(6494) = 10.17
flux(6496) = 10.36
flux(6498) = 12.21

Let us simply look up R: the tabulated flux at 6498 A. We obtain 12.21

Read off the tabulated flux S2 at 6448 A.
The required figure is 10.77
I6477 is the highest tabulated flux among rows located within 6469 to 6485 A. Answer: 13.25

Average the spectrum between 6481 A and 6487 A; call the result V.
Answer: 12.3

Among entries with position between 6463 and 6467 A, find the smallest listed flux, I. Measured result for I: 9.829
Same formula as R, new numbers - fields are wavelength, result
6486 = 12.88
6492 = 11.6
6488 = 12.85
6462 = 11.38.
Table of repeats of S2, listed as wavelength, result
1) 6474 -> 10.92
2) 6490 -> 13.61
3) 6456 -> 10.86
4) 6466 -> 11.76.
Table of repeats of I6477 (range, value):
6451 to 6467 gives 12.56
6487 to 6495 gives 13.61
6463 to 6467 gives 11.76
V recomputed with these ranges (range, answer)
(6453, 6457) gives 11.6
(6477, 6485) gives 12.3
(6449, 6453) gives 10.7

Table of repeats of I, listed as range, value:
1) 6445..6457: 10.54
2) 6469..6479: 10.92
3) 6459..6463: 11.38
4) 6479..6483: 12.34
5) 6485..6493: 11.6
